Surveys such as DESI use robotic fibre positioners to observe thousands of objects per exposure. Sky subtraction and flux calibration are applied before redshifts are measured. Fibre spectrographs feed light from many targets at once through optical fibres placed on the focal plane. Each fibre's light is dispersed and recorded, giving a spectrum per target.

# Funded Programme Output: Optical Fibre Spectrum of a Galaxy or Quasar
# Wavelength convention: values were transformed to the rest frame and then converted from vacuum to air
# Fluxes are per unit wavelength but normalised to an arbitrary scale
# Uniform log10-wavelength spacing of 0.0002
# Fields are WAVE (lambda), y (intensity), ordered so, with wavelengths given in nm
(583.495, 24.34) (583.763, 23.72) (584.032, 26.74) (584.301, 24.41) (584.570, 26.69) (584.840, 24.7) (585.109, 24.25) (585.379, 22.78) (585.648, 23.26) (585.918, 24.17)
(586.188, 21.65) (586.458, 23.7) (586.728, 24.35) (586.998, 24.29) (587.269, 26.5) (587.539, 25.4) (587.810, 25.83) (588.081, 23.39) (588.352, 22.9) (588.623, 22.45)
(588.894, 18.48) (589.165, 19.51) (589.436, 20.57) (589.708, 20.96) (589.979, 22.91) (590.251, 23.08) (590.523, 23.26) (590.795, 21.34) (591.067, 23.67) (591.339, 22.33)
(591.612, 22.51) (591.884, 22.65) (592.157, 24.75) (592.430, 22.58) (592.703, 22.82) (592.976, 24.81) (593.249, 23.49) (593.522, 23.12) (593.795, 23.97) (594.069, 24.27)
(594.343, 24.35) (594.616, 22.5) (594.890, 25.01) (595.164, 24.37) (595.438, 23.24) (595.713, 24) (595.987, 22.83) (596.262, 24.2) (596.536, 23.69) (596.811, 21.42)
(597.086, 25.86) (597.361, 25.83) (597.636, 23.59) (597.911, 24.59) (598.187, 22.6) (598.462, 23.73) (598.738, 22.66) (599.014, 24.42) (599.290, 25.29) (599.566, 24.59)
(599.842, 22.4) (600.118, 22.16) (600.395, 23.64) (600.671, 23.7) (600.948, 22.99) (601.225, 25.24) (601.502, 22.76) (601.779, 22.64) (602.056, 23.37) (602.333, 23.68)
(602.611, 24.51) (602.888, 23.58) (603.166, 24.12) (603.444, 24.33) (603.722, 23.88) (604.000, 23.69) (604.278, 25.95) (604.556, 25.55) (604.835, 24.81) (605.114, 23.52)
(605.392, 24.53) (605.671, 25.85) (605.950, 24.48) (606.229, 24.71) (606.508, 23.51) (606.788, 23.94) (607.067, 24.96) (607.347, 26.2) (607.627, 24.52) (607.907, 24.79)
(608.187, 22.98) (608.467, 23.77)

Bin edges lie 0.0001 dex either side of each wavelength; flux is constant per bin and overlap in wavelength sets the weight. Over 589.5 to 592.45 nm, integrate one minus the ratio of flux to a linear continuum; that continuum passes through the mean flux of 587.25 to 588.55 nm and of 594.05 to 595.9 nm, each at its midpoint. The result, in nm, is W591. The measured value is 0.19 nm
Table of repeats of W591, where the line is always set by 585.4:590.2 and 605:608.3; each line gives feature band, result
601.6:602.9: 0.03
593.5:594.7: -0.01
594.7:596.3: -0.02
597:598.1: -0.05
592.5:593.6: -0.01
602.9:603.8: 0.01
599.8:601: 0.05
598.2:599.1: 0.02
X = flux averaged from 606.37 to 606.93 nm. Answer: 23.7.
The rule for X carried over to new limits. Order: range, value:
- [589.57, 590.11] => 21.9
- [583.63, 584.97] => 25.2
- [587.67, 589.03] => 22.6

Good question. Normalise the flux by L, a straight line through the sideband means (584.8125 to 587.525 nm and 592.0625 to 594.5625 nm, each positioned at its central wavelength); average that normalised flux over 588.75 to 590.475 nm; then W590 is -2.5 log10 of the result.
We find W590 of 0.14 mag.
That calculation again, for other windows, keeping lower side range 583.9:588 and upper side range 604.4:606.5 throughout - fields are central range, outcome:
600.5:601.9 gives 0.05 mag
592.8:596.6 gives 0.04 mag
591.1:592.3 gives 0.07 mag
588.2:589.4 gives 0.18 mag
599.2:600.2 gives 0.05 mag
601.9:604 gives 0.04 mag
